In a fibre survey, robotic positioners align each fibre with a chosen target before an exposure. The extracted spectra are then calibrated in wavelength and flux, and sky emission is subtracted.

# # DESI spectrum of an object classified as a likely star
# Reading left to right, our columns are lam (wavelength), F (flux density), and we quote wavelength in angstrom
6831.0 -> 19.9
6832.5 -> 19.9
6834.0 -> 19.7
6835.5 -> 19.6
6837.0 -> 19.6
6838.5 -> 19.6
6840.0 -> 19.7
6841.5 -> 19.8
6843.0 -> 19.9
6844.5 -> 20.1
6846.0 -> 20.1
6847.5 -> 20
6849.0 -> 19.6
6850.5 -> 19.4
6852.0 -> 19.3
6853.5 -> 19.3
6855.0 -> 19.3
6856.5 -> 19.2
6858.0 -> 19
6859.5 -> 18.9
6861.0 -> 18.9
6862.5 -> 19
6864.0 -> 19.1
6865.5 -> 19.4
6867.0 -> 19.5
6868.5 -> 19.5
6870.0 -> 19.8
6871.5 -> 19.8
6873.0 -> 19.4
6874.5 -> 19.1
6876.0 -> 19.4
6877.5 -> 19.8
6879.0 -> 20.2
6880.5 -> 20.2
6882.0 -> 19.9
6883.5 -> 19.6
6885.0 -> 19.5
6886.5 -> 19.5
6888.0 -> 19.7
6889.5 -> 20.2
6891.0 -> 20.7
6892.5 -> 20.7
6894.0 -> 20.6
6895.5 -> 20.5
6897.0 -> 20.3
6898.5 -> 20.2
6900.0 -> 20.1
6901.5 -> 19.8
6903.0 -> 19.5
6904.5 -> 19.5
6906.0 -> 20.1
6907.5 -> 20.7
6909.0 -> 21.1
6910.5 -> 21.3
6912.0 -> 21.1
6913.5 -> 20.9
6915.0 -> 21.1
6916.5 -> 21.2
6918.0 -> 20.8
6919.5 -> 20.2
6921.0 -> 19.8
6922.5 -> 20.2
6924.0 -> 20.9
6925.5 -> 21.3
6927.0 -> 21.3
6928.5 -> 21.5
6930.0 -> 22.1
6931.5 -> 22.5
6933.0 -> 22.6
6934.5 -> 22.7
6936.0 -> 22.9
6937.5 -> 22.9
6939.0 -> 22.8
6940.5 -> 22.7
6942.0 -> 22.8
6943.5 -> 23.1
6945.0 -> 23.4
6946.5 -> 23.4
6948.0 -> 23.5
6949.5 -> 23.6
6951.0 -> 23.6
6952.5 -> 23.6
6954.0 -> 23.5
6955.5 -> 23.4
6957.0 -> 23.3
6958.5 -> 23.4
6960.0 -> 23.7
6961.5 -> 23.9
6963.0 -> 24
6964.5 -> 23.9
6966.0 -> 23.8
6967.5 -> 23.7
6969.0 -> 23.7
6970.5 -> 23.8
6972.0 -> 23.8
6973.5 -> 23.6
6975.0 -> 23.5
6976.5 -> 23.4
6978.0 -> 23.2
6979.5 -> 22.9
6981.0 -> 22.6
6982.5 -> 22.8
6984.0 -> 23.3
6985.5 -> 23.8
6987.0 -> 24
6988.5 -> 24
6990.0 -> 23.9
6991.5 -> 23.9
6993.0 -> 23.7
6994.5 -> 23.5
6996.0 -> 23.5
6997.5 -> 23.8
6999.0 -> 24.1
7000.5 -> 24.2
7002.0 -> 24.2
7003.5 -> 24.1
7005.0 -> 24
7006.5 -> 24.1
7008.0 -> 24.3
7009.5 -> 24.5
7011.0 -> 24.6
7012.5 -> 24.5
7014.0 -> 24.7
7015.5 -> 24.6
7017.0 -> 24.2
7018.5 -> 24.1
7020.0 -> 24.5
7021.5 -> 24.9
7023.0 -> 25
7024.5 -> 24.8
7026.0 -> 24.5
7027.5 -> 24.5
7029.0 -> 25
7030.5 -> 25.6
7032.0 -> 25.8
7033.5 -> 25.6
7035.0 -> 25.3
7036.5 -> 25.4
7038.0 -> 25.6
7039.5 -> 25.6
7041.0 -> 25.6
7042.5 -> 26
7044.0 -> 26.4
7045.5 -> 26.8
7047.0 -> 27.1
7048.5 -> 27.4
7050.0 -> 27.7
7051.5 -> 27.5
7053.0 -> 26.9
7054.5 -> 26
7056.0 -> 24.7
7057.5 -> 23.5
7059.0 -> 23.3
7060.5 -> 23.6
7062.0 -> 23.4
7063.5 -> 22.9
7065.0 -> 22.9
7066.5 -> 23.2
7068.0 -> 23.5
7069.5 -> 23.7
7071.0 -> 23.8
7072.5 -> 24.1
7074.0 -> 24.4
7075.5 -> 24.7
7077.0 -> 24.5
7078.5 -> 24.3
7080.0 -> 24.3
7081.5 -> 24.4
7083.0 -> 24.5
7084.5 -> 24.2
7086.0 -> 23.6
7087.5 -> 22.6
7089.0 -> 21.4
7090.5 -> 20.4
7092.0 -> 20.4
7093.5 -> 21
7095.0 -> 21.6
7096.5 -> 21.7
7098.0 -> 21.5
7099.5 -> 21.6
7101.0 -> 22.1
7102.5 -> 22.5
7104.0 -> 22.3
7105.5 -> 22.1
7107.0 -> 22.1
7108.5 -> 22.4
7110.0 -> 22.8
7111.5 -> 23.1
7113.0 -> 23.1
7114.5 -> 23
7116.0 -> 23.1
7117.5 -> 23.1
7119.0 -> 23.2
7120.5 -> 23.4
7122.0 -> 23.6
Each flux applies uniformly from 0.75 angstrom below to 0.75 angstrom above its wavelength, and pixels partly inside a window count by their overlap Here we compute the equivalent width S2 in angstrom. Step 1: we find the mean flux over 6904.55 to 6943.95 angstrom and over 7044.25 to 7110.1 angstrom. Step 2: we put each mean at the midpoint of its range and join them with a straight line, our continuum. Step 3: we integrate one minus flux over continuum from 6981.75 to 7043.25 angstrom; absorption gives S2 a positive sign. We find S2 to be -4.70 angstrom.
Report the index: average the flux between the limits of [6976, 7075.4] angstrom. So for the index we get 24.5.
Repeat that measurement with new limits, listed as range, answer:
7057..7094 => 23.3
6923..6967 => 23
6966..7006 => 23.7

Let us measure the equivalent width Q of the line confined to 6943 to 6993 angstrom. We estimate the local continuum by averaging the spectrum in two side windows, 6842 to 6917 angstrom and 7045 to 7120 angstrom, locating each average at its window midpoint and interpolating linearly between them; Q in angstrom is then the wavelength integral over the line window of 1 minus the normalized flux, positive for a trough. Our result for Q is -4.8 angstrom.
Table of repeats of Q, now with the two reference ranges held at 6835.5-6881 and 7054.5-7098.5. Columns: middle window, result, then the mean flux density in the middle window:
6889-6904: -0.1 angstrom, 20.2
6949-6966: -1.9 angstrom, 23.6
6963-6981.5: -1.8 angstrom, 23.5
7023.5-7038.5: -1.8 angstrom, 25.2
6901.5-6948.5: -2.0 angstrom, 21.6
